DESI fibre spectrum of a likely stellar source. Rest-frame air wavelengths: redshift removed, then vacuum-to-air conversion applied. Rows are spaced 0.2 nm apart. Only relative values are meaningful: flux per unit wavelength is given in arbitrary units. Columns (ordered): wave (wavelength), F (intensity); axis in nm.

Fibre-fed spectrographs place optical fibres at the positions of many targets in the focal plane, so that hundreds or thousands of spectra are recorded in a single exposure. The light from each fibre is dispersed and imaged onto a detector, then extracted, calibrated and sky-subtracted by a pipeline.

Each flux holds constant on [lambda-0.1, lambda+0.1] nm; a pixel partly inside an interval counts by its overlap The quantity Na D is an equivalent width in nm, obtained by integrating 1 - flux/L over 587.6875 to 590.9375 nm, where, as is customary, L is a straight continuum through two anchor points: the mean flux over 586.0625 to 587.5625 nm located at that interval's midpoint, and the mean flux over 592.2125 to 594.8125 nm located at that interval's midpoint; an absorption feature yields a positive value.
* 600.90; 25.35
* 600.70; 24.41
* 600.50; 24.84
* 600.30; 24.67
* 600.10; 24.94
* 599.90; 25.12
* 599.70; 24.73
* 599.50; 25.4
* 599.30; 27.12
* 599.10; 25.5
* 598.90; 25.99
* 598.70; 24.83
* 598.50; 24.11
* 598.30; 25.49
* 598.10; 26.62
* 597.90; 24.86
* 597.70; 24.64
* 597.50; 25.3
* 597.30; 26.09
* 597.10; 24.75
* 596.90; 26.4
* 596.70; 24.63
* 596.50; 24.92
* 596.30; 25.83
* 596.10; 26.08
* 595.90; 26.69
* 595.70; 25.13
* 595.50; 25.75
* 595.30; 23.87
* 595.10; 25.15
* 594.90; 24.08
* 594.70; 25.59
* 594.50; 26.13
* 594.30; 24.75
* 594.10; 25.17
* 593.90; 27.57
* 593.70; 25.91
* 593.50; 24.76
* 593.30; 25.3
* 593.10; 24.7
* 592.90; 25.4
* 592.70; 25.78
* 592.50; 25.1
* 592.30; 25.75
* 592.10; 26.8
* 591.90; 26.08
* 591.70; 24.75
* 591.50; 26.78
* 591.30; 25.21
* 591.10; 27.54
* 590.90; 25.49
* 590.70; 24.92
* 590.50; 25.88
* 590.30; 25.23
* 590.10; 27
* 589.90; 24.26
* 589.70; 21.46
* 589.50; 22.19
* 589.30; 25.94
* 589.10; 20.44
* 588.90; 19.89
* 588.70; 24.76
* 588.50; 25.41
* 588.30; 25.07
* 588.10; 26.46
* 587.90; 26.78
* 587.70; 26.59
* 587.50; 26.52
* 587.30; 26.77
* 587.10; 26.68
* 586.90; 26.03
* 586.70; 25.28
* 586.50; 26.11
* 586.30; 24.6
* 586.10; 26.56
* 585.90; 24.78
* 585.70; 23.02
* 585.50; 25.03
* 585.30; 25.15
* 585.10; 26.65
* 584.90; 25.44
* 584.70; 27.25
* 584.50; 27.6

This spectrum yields 0.17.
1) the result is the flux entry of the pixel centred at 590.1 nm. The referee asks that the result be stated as 27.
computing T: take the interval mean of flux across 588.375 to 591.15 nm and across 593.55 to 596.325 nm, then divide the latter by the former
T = 1.1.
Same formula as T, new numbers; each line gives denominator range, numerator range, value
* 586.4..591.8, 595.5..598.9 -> 1.01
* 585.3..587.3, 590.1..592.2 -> 1.02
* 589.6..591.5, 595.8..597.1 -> 1.01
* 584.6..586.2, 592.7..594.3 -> 1.00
